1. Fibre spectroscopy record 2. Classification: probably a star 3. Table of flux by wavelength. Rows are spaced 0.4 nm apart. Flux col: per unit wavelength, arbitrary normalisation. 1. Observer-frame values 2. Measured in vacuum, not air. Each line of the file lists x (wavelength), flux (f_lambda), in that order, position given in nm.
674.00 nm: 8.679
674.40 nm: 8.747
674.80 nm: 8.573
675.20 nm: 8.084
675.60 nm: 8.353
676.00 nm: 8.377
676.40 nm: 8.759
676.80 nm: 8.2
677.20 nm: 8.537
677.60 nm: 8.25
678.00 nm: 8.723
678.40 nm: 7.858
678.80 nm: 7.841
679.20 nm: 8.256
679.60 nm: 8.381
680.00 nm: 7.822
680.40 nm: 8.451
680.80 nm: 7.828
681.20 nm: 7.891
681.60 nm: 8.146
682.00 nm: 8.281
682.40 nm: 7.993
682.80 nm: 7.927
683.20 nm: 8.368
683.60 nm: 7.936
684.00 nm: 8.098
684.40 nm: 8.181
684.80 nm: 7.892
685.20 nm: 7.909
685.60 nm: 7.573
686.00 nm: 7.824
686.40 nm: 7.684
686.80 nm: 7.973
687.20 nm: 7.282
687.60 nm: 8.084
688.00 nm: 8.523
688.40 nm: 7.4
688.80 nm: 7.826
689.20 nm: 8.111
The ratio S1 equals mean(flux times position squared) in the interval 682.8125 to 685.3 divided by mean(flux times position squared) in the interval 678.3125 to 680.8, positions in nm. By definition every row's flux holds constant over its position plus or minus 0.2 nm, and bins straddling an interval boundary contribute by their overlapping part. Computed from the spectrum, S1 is 1.01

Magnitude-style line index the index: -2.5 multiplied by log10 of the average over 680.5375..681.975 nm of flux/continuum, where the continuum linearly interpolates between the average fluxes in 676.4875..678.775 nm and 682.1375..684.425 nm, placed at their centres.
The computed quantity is 0.019 mag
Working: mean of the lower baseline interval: 8.3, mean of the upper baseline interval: 8.08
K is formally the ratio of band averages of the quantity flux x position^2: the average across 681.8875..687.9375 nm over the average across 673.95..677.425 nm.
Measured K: 1.0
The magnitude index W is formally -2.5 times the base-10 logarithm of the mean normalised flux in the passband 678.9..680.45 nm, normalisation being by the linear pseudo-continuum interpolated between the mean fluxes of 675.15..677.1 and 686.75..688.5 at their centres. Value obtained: 0.01 mag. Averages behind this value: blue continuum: 8.38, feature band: 8.18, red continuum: 7.87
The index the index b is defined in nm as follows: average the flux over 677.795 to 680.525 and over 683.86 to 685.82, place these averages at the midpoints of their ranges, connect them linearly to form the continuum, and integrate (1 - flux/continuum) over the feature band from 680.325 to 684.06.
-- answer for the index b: -0.02 nm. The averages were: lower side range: 8.18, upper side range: 7.92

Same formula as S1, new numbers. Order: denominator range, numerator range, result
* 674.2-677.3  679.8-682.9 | 0.97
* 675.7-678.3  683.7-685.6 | 0.96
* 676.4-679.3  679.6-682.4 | 0.99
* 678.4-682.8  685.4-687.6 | 0.97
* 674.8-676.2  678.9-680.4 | 1.00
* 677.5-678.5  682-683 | 0.98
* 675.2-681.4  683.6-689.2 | 0.98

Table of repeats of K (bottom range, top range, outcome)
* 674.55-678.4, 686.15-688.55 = 0.96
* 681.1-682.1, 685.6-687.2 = 0.97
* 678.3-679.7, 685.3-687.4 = 0.97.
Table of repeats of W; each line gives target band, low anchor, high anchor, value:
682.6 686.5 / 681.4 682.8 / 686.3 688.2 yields 0.01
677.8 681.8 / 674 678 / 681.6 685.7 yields 0.02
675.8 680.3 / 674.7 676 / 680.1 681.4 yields -0.01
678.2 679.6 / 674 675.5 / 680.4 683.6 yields 0.03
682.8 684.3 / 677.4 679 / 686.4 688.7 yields -0.02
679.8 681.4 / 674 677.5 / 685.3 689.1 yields 0.02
